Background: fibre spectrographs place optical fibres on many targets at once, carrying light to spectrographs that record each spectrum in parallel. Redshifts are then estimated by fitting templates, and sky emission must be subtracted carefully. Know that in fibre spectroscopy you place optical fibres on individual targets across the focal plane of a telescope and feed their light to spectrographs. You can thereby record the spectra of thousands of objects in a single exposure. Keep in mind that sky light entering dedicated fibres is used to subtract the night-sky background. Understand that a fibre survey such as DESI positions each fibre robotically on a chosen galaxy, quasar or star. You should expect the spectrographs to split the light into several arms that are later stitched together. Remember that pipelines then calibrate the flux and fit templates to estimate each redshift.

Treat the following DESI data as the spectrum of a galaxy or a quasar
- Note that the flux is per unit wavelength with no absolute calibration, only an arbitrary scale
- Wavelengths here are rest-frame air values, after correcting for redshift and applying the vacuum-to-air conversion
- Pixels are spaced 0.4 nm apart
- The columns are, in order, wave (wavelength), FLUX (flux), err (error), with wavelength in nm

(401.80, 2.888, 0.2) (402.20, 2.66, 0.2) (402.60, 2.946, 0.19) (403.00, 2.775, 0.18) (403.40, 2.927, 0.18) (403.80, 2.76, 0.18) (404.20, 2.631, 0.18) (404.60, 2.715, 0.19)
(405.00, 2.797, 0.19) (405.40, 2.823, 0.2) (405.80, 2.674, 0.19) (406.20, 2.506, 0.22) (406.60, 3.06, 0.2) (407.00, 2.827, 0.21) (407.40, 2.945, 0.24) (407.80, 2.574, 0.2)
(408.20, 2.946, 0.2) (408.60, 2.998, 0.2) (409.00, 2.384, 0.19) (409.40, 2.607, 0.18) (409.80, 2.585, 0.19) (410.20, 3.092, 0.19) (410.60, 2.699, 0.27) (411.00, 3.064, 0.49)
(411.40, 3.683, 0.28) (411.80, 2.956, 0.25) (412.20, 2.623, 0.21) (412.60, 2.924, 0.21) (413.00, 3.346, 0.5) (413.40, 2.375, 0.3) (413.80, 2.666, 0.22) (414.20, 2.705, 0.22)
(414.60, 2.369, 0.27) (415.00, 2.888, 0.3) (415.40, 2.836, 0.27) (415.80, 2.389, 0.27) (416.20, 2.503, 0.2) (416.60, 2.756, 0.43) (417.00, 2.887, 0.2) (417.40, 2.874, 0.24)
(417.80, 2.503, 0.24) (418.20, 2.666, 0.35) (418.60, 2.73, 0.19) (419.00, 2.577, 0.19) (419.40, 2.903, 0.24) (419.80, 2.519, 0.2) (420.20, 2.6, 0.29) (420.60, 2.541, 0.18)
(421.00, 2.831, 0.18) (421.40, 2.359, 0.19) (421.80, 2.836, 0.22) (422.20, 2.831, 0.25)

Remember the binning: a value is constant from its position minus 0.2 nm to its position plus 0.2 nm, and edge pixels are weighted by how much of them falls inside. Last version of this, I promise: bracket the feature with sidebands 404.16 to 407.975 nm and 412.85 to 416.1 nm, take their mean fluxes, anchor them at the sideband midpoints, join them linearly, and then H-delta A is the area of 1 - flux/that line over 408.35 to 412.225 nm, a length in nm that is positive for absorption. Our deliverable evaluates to -0.229 nm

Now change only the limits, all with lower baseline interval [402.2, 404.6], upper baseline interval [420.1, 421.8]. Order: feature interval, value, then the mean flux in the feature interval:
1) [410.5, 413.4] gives -0.33 nm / 3.01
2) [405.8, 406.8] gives 0.00 nm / 2.76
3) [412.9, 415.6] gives -0.04 nm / 2.72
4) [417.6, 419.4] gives -0.01 nm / 2.65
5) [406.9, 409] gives -0.06 nm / 2.81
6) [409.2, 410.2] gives 0.01 nm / 2.7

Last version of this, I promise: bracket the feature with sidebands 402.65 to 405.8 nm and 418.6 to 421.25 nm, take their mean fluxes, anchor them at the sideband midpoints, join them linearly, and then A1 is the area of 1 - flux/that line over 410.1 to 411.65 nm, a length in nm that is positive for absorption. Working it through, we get -0.229 nm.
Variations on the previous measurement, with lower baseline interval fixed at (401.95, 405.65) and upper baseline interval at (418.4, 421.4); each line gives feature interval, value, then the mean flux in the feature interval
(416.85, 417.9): -0.04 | 2.77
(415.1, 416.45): 0.04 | 2.61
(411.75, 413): -0.09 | 2.9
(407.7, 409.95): 0.04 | 2.69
